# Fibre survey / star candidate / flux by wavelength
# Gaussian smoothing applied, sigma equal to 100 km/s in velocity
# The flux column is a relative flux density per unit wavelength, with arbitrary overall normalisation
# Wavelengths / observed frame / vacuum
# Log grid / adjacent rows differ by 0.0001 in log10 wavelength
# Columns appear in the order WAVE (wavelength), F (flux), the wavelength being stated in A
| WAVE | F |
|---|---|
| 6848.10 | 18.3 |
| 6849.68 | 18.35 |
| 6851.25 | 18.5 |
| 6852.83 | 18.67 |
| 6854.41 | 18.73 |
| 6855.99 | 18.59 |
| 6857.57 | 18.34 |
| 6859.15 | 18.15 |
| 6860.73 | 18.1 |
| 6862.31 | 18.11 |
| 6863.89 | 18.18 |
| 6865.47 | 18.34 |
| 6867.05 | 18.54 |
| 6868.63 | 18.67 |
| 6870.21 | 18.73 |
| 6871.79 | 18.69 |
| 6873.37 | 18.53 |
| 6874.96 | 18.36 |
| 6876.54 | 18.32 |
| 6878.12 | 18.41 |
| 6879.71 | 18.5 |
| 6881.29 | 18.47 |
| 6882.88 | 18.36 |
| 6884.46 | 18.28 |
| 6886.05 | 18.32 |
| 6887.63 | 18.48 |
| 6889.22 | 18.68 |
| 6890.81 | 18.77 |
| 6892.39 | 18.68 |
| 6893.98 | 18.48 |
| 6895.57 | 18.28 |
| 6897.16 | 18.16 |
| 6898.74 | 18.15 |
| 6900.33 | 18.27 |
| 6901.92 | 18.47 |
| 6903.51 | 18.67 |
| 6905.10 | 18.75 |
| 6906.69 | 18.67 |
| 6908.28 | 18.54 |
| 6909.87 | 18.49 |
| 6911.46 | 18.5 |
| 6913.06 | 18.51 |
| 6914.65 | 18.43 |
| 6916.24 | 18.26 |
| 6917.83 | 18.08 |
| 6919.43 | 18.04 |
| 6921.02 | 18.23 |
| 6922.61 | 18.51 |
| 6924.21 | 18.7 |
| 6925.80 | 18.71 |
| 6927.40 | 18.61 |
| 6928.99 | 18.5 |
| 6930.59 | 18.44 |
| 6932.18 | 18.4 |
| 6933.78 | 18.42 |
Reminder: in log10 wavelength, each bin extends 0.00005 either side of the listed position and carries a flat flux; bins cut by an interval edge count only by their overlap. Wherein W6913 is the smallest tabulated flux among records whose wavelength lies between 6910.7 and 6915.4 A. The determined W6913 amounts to 18.43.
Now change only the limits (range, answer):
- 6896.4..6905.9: 18.15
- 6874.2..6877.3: 18.32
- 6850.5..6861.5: 18.1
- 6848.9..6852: 18.35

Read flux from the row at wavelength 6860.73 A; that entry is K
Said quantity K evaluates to 18.1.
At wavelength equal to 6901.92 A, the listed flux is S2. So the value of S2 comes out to 18.47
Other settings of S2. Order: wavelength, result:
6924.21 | 18.7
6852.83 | 18.67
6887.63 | 18.48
